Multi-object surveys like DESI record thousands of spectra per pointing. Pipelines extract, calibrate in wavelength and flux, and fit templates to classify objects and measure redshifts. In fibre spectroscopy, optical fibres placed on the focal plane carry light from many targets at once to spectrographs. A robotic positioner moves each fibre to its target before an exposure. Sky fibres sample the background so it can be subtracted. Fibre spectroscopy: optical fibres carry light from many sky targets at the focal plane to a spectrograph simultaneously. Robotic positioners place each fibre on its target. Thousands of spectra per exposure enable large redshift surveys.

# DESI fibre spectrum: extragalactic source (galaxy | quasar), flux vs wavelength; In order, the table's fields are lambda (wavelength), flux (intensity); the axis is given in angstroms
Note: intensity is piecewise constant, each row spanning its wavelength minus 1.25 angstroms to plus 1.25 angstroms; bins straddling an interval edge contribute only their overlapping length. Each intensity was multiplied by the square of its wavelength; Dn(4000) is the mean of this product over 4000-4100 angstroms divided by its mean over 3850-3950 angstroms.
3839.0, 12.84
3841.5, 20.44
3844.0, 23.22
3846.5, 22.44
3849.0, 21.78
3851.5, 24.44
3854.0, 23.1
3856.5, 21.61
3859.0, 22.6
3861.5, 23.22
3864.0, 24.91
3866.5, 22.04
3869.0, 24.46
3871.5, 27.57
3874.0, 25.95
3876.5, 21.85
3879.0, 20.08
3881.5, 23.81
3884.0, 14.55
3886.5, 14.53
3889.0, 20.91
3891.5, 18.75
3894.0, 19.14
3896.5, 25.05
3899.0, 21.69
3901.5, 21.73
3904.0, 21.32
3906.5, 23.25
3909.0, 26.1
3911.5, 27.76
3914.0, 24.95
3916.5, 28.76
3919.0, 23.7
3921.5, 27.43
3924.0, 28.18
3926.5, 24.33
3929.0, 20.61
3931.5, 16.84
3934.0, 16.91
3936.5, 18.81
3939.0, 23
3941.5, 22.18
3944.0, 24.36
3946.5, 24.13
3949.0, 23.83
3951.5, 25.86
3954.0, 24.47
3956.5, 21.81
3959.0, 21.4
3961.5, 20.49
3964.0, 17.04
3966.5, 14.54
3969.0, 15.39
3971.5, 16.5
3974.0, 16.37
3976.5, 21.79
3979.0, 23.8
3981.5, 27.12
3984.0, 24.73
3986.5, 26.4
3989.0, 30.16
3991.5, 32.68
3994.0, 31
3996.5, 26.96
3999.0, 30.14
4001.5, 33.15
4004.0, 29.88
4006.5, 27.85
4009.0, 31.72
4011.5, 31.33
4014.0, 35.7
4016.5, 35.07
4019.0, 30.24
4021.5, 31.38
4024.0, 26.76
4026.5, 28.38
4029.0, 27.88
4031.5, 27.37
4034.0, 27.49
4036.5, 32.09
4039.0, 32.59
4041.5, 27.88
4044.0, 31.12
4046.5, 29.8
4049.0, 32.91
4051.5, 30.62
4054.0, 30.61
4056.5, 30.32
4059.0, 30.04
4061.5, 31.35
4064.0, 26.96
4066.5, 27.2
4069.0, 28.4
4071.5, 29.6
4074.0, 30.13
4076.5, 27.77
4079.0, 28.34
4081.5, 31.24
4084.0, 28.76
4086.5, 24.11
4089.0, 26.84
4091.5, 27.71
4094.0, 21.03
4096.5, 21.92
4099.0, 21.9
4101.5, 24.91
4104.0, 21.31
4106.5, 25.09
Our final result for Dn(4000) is 1.38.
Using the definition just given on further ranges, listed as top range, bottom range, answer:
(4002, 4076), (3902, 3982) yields 1.42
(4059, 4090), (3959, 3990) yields 1.41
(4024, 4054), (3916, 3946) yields 1.38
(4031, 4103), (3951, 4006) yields 1.22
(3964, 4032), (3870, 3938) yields 1.27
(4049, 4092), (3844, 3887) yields 1.43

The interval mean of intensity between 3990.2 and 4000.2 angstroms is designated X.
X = 30.2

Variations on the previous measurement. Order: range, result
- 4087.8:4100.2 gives 23.9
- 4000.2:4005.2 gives 31.5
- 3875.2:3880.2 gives 21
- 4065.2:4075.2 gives 28.8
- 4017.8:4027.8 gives 29.2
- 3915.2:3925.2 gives 27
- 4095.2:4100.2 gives 21.9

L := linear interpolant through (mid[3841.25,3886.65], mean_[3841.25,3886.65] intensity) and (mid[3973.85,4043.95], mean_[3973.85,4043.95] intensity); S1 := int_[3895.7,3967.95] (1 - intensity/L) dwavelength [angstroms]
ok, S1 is 7.7 angstroms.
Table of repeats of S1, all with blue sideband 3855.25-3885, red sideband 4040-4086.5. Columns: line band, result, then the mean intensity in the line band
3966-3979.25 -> 4.3 angstroms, 17.8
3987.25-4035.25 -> -4.5 angstroms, 30.2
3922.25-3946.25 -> 3.0 angstroms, 21.9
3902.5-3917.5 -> -0.7 angstroms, 25.2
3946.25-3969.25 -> 4.3 angstroms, 21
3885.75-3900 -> 2.1 angstroms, 20.2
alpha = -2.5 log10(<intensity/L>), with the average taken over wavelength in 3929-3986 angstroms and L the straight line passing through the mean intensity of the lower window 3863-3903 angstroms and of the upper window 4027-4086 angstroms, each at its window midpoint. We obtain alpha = 0.19 mag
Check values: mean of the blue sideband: 21.7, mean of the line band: 21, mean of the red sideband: 29.5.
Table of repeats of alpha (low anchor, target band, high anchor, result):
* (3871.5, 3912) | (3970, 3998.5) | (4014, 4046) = 0.09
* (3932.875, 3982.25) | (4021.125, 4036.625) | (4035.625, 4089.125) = -0.06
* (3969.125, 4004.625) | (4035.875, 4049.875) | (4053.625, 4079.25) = -0.10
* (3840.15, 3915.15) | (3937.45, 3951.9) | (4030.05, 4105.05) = 0.03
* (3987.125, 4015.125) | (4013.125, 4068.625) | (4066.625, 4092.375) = -0.02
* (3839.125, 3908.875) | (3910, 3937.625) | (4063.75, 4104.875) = -0.03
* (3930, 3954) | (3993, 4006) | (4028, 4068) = -0.15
